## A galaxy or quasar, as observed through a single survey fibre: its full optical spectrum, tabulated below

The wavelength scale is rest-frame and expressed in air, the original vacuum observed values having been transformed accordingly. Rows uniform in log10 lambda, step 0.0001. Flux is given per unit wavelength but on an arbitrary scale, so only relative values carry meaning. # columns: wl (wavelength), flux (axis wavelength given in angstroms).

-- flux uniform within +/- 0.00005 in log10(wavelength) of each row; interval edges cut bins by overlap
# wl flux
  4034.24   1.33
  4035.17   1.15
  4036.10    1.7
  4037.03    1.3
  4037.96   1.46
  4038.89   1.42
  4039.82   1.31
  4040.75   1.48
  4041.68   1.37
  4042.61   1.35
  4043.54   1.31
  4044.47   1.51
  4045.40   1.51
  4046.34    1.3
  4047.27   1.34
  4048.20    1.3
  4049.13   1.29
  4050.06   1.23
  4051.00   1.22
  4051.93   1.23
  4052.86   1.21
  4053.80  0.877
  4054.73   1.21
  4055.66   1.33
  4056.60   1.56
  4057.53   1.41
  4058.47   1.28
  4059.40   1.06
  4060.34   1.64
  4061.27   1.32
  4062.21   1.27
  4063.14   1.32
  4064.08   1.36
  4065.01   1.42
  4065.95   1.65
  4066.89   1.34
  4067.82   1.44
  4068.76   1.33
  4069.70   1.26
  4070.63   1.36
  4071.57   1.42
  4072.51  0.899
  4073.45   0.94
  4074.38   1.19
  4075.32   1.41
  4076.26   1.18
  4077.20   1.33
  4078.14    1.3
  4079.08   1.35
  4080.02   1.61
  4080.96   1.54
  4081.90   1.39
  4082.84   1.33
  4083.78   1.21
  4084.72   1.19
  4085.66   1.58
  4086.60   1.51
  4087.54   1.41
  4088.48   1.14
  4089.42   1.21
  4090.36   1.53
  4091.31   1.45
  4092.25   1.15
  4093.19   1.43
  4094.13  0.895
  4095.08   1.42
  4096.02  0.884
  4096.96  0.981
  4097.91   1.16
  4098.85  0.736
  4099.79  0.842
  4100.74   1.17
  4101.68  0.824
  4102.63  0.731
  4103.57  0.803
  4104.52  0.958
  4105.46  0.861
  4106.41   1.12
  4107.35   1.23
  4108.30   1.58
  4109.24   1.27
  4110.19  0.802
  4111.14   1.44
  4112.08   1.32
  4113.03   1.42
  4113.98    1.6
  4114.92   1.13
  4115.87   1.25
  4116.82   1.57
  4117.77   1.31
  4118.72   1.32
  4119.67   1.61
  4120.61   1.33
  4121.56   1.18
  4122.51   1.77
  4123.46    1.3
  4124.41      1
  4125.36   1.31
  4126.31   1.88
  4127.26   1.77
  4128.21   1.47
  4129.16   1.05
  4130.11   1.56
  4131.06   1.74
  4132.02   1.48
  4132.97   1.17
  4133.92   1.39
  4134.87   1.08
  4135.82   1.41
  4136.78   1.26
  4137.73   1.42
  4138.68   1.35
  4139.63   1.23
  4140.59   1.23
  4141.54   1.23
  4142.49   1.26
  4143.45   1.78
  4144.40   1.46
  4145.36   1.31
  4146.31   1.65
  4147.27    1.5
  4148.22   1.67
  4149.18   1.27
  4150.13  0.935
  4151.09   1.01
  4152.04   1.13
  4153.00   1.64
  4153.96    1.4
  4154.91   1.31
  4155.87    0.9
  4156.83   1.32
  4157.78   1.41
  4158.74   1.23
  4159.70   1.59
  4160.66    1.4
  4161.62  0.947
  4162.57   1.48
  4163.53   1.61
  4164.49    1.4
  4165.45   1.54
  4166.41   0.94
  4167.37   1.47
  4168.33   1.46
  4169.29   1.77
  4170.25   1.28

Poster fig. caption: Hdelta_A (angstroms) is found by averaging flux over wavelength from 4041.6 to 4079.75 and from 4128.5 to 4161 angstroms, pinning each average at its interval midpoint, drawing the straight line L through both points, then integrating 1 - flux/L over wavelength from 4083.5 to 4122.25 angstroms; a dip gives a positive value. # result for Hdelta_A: 3.4 angstroms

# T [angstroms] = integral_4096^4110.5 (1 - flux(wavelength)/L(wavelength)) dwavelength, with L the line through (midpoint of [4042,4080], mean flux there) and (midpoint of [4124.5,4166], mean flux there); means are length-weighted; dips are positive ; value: 3.7 angstroms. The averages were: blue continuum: 1.31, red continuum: 1.37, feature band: 1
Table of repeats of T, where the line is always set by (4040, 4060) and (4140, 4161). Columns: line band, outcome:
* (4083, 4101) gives 1.56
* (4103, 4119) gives 1.20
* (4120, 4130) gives -0.59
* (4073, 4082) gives -0.04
